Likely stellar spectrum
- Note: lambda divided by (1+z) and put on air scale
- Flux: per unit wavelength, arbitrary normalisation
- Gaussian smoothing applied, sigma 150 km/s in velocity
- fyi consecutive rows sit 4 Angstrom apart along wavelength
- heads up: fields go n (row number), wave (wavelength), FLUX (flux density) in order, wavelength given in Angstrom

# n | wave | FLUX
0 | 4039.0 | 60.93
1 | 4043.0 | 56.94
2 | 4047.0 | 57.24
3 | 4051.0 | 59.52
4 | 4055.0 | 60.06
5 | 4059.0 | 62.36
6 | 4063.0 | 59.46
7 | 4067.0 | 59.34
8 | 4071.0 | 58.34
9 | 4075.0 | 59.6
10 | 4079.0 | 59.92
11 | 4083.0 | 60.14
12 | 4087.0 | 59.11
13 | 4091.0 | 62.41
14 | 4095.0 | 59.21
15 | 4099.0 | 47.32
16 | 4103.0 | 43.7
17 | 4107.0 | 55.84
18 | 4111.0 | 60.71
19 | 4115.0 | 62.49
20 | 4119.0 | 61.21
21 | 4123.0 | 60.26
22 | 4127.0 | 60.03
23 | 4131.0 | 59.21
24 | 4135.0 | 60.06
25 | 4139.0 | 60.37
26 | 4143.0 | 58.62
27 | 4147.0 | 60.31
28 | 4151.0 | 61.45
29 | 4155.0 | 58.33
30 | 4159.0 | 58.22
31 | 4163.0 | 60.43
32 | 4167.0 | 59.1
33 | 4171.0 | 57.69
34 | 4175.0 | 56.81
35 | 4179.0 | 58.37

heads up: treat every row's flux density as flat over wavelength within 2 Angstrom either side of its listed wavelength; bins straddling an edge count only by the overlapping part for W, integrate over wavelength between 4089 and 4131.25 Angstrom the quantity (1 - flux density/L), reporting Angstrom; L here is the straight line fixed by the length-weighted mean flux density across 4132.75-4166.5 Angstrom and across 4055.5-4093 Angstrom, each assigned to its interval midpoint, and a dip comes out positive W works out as 1.7 Angstrom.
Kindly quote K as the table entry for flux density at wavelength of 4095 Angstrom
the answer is 59.21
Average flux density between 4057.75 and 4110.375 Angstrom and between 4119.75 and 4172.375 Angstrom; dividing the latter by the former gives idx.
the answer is 1.0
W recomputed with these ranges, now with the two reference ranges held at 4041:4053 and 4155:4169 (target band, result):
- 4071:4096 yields -0.72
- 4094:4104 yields 1.48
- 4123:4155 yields -0.57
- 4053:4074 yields -0.66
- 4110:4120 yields -0.50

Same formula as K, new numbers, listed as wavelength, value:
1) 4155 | 58.33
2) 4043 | 56.94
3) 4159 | 58.22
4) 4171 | 57.69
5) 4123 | 60.26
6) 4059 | 62.36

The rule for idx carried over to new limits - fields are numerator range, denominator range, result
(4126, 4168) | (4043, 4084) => 1.00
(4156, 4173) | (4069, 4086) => 0.99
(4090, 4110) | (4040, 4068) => 0.90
